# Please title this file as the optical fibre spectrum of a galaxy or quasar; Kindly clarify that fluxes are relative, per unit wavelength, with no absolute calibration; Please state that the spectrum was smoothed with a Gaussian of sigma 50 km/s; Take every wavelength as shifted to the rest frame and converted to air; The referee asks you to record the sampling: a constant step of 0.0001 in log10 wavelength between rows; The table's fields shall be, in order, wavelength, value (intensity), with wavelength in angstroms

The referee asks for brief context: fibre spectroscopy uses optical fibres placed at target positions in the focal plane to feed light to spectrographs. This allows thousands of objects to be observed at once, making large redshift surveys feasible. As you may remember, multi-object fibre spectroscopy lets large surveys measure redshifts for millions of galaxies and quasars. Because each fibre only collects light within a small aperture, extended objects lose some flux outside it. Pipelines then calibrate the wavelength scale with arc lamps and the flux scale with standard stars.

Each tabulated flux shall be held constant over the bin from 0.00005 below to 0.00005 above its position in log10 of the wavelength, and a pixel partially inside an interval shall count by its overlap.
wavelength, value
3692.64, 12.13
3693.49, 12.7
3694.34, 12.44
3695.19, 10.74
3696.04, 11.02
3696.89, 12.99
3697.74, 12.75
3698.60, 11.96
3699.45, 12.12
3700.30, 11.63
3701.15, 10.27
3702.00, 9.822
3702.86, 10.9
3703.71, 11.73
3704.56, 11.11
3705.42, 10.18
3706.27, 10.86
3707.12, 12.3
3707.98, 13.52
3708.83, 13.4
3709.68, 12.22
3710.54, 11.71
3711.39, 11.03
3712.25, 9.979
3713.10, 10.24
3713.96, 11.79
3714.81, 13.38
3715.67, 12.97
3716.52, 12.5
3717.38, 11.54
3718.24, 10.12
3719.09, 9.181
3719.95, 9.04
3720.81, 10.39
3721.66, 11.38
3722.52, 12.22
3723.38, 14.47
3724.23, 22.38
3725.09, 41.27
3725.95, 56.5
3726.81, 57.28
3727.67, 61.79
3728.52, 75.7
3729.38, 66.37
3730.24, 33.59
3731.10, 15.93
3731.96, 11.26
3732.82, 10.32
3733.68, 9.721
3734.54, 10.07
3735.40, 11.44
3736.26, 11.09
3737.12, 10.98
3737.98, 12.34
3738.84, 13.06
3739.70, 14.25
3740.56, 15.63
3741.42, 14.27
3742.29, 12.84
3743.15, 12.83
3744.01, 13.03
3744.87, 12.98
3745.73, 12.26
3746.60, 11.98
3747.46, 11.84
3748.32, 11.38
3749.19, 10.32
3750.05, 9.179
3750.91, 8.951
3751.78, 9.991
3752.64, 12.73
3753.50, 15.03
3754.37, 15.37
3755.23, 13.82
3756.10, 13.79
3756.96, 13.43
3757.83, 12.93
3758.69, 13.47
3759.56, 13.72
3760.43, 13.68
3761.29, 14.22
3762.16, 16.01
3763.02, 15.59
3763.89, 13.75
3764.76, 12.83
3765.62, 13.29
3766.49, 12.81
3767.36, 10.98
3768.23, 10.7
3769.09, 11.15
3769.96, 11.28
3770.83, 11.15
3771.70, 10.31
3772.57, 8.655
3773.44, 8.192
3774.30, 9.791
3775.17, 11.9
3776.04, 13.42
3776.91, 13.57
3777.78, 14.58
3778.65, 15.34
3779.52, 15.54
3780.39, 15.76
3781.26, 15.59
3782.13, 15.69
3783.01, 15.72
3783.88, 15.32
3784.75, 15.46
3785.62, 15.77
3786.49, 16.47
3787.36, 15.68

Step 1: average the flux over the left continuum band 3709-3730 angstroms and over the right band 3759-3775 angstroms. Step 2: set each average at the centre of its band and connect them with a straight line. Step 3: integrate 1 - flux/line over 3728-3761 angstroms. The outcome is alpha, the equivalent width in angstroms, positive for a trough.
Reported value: 3.54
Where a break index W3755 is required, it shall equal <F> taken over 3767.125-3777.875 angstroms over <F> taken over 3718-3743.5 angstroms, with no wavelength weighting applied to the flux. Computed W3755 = 0.49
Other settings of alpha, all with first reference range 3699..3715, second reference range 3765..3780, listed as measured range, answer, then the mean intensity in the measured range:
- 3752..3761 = -1.43 angstroms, 13.7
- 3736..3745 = -1.04 angstroms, 13.1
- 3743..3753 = 0.30 angstroms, 11.4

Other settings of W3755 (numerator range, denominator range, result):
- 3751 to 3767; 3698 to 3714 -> 1.19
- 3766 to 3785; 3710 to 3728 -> 0.65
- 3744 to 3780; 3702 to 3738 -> 0.65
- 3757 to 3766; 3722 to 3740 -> 0.51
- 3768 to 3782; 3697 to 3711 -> 1.06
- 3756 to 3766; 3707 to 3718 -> 1.16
